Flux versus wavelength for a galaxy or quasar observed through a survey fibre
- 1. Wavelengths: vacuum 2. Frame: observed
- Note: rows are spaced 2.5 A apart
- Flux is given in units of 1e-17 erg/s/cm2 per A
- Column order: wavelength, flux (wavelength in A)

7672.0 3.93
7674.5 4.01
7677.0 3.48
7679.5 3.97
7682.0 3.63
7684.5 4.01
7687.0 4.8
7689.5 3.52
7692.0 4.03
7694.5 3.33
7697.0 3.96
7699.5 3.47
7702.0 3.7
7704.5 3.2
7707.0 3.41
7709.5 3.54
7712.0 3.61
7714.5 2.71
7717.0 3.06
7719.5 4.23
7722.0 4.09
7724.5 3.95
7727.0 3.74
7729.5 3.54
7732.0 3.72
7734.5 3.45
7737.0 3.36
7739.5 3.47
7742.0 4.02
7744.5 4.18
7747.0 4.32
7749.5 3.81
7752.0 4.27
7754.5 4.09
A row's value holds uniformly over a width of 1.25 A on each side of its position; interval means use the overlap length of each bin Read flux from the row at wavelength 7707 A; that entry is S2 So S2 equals 3.41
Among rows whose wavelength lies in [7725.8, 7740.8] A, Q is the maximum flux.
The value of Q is 3.74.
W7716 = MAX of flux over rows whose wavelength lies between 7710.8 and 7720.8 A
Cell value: 4.23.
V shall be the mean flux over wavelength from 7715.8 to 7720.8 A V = 3.66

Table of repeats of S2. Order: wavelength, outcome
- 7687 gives 4.8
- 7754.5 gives 4.09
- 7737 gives 3.36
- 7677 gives 3.48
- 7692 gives 4.03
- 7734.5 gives 3.45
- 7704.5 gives 3.2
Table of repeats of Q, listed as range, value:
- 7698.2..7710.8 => 3.7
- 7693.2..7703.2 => 3.96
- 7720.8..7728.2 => 4.09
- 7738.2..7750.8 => 4.32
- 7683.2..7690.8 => 4.8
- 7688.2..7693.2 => 4.03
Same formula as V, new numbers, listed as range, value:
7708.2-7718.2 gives 3.23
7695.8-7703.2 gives 3.71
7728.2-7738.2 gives 3.52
